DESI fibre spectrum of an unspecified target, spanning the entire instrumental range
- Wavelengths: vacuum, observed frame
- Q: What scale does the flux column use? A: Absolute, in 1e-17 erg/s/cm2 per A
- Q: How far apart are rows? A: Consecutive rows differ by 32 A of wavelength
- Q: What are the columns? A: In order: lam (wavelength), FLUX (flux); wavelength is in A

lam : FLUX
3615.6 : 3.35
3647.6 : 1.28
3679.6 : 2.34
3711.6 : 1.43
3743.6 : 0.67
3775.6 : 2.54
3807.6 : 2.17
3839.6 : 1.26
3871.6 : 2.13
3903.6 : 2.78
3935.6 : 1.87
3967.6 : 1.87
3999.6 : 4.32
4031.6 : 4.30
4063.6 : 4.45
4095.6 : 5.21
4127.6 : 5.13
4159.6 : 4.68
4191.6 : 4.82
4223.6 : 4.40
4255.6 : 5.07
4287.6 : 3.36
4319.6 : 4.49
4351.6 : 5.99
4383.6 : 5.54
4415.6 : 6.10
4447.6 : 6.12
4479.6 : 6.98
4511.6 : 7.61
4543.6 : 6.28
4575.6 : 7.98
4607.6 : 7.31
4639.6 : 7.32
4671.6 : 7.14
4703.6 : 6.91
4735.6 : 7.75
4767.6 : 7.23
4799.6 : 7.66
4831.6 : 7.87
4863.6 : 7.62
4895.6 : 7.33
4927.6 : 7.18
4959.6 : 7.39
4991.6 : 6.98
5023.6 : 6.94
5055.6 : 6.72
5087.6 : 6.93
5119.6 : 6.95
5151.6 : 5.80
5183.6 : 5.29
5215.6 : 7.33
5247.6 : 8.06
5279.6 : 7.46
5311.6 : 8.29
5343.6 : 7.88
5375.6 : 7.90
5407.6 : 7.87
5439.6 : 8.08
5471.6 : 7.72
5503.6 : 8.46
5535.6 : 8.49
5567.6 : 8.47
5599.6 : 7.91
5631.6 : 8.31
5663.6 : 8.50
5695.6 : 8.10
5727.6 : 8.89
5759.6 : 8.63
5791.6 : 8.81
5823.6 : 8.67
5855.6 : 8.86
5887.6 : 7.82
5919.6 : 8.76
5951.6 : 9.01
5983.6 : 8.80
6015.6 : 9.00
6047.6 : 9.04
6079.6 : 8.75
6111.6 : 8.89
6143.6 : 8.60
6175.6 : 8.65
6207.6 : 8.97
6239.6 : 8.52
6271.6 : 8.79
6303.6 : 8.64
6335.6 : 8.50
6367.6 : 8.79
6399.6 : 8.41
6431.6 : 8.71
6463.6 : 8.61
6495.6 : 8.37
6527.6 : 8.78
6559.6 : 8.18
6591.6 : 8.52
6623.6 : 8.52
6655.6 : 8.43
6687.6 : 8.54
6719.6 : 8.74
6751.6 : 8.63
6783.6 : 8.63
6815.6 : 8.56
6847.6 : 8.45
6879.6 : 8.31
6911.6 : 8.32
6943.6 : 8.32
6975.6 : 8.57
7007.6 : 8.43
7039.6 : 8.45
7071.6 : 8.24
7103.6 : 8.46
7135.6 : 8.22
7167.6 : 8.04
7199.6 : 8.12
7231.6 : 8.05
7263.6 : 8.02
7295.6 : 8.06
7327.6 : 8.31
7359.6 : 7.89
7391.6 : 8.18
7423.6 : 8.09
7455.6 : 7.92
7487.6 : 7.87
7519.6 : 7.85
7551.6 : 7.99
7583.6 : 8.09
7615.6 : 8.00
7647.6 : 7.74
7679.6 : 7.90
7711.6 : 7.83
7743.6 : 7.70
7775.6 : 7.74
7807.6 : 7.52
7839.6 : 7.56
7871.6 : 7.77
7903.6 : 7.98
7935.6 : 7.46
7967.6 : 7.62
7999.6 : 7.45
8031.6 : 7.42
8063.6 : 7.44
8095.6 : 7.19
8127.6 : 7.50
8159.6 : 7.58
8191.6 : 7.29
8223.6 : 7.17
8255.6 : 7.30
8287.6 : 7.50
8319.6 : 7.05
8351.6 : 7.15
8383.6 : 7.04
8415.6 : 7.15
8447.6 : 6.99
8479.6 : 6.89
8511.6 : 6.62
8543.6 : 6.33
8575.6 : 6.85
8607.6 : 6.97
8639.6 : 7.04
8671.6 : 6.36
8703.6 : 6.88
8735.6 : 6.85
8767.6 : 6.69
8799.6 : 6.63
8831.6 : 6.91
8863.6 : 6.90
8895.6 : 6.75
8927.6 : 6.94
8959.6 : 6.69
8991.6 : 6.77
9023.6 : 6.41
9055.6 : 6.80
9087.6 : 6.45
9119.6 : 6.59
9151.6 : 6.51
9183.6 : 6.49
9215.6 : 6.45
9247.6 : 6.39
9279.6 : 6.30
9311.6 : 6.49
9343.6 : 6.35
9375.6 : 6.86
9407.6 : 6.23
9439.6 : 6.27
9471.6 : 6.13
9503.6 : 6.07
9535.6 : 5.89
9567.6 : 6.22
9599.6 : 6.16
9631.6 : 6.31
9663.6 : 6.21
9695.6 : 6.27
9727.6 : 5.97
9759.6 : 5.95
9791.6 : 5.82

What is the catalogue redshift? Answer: 0.00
